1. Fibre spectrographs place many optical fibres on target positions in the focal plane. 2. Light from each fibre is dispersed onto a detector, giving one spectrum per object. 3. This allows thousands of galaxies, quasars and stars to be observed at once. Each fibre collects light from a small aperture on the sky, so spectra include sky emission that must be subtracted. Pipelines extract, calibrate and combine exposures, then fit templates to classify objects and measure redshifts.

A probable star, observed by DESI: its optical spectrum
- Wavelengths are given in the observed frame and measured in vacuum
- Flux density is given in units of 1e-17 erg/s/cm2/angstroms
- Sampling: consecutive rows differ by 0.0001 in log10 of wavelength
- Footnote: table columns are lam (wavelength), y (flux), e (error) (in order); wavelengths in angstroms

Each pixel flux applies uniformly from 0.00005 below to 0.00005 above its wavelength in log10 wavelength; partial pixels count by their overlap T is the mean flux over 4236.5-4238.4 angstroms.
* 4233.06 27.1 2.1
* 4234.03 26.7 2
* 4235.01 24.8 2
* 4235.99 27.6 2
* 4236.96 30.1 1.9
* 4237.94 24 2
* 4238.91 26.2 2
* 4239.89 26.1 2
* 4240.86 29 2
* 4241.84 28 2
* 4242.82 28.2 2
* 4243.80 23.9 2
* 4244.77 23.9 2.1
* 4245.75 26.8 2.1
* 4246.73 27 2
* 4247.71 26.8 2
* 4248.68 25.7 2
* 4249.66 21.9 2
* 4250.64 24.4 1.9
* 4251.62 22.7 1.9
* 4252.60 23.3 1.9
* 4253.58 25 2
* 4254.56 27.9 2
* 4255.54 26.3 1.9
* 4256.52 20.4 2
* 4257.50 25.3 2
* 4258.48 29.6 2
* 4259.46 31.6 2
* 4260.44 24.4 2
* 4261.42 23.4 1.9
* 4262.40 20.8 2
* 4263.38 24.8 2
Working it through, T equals 27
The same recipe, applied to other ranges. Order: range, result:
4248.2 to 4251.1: 24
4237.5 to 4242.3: 26.7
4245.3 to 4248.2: 26.9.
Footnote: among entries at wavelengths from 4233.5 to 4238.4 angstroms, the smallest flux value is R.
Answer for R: 24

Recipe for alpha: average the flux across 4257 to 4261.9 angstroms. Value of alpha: 26.9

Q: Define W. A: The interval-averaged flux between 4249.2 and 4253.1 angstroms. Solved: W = 23.1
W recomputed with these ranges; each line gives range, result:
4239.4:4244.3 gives 27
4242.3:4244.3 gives 26.1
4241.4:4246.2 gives 26.1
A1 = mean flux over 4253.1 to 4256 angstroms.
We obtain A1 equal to 26.4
